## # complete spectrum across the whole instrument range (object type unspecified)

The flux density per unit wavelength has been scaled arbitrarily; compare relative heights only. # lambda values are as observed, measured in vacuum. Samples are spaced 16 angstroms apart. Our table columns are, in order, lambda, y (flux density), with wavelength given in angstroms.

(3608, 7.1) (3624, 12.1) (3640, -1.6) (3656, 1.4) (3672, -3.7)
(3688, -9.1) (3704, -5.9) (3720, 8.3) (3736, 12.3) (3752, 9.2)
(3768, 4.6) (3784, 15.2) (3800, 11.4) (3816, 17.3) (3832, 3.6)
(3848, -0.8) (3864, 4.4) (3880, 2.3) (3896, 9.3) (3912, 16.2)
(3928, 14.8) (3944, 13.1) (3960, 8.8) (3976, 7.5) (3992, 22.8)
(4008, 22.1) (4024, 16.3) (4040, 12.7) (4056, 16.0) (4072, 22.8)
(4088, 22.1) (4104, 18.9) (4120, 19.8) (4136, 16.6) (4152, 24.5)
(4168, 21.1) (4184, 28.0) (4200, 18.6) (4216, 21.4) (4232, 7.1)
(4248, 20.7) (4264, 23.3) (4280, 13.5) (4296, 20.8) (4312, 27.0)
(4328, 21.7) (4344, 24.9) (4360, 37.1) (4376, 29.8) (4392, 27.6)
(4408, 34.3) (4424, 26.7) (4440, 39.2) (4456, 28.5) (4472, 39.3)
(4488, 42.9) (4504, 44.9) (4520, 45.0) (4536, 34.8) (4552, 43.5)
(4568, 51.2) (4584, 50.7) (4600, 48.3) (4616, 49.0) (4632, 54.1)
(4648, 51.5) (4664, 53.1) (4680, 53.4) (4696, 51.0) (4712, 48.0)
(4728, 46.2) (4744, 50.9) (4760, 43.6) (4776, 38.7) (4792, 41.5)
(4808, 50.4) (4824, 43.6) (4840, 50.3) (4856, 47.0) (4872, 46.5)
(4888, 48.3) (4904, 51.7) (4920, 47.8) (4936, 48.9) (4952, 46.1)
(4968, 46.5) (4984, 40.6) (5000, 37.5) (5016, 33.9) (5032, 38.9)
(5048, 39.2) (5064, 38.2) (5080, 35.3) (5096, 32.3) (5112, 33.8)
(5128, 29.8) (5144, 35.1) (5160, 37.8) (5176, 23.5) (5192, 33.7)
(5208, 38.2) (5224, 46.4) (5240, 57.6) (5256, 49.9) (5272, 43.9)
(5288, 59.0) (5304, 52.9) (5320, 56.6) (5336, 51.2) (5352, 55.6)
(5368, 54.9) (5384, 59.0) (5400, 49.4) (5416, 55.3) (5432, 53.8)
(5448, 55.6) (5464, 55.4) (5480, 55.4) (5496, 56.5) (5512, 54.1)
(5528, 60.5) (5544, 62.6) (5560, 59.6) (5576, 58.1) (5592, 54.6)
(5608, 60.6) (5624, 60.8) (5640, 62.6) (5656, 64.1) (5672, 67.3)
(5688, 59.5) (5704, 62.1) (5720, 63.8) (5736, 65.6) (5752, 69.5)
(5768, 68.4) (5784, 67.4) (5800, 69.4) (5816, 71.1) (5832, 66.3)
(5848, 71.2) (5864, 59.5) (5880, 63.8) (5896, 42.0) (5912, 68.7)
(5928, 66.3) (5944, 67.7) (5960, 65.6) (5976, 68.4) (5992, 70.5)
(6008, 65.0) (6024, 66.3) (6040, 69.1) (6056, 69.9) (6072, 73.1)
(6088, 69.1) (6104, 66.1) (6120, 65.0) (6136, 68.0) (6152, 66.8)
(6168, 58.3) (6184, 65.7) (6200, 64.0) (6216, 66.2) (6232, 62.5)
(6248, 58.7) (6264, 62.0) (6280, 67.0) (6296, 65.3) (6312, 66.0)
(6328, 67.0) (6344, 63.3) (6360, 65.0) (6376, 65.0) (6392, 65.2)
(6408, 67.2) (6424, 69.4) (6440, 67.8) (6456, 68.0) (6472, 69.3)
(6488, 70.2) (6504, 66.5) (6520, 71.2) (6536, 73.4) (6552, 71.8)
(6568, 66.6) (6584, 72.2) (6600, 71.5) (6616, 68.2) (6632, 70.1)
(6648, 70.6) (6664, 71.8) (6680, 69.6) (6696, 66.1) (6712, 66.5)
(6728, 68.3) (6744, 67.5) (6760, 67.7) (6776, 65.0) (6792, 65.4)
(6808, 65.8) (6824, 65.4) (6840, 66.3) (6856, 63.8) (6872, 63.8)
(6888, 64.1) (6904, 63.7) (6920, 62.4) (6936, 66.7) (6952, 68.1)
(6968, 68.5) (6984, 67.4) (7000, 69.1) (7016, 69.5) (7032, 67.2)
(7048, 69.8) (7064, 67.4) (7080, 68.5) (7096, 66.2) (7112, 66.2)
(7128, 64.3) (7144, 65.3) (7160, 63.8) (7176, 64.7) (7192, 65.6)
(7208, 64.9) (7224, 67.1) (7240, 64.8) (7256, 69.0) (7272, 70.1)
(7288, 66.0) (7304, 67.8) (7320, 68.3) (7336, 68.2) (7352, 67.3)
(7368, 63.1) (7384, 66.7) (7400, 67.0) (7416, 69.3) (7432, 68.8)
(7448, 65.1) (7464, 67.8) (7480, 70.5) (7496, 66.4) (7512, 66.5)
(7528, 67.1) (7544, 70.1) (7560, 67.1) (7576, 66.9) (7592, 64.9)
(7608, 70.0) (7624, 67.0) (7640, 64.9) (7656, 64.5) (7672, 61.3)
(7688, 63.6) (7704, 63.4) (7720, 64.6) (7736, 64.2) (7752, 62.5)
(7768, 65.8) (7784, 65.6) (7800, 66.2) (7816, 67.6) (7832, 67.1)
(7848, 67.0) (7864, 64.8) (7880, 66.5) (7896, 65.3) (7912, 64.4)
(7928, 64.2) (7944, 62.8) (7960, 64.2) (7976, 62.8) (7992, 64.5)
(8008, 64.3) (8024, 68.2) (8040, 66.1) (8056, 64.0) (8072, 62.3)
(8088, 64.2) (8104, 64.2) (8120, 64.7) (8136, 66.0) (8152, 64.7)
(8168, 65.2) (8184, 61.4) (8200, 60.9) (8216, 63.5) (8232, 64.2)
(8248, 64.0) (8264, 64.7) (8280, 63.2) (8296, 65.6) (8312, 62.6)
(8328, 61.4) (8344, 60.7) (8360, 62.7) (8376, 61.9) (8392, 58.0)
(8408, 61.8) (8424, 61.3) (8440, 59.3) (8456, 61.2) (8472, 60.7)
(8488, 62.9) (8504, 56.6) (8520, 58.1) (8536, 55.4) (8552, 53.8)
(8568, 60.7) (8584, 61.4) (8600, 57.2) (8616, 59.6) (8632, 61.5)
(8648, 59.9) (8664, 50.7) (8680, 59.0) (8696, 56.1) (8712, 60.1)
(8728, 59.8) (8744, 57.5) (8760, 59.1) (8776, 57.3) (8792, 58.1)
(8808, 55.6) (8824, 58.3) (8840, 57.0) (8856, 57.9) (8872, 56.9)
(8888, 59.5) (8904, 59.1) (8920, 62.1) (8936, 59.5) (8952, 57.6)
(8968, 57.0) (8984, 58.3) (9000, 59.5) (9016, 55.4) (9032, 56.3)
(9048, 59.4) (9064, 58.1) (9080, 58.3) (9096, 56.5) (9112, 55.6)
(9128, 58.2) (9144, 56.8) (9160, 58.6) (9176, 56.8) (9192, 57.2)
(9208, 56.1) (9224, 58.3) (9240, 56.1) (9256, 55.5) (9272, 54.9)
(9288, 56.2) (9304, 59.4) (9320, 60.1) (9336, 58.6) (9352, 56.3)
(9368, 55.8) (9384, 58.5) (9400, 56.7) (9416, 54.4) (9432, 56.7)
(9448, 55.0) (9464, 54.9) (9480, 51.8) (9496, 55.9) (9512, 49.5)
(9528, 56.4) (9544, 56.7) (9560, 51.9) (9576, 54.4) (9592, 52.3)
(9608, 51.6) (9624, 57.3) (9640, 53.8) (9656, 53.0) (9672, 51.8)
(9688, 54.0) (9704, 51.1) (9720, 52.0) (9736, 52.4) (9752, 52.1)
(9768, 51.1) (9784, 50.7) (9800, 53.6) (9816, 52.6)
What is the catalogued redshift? 0.000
